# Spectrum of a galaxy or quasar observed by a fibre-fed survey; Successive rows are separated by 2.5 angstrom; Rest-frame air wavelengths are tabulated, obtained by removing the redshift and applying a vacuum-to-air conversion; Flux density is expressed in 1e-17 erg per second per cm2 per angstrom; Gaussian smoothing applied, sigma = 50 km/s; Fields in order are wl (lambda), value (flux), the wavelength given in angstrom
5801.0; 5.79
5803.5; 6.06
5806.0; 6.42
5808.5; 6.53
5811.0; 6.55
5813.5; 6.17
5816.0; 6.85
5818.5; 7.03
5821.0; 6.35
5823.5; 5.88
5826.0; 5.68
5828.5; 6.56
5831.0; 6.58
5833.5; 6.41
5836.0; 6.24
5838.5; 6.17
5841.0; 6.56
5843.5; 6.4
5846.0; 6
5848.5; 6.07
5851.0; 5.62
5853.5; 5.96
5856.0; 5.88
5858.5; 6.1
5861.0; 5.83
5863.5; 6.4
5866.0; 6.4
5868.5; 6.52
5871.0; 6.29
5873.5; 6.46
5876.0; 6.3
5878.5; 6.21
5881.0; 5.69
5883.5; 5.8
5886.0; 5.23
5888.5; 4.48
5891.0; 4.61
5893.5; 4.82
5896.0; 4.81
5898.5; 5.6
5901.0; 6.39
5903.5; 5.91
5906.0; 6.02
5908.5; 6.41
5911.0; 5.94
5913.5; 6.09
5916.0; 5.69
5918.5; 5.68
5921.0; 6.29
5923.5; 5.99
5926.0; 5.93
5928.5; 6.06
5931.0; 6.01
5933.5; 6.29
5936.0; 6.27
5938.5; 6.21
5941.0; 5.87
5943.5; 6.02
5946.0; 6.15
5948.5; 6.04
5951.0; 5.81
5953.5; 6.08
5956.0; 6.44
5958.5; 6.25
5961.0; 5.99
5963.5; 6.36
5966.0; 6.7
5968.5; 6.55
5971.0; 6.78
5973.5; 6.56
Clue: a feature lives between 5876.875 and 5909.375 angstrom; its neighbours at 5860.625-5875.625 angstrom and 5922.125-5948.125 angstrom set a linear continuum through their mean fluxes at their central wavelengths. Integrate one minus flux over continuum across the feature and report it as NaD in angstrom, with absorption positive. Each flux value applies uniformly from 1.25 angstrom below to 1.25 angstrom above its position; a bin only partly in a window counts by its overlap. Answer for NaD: 3.7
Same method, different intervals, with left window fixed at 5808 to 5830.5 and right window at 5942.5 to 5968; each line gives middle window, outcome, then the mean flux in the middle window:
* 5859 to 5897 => 3.48 angstrom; 5.74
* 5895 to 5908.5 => 0.97 angstrom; 5.82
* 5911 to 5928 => 0.82 angstrom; 5.95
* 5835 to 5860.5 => 1.08 angstrom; 6.09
